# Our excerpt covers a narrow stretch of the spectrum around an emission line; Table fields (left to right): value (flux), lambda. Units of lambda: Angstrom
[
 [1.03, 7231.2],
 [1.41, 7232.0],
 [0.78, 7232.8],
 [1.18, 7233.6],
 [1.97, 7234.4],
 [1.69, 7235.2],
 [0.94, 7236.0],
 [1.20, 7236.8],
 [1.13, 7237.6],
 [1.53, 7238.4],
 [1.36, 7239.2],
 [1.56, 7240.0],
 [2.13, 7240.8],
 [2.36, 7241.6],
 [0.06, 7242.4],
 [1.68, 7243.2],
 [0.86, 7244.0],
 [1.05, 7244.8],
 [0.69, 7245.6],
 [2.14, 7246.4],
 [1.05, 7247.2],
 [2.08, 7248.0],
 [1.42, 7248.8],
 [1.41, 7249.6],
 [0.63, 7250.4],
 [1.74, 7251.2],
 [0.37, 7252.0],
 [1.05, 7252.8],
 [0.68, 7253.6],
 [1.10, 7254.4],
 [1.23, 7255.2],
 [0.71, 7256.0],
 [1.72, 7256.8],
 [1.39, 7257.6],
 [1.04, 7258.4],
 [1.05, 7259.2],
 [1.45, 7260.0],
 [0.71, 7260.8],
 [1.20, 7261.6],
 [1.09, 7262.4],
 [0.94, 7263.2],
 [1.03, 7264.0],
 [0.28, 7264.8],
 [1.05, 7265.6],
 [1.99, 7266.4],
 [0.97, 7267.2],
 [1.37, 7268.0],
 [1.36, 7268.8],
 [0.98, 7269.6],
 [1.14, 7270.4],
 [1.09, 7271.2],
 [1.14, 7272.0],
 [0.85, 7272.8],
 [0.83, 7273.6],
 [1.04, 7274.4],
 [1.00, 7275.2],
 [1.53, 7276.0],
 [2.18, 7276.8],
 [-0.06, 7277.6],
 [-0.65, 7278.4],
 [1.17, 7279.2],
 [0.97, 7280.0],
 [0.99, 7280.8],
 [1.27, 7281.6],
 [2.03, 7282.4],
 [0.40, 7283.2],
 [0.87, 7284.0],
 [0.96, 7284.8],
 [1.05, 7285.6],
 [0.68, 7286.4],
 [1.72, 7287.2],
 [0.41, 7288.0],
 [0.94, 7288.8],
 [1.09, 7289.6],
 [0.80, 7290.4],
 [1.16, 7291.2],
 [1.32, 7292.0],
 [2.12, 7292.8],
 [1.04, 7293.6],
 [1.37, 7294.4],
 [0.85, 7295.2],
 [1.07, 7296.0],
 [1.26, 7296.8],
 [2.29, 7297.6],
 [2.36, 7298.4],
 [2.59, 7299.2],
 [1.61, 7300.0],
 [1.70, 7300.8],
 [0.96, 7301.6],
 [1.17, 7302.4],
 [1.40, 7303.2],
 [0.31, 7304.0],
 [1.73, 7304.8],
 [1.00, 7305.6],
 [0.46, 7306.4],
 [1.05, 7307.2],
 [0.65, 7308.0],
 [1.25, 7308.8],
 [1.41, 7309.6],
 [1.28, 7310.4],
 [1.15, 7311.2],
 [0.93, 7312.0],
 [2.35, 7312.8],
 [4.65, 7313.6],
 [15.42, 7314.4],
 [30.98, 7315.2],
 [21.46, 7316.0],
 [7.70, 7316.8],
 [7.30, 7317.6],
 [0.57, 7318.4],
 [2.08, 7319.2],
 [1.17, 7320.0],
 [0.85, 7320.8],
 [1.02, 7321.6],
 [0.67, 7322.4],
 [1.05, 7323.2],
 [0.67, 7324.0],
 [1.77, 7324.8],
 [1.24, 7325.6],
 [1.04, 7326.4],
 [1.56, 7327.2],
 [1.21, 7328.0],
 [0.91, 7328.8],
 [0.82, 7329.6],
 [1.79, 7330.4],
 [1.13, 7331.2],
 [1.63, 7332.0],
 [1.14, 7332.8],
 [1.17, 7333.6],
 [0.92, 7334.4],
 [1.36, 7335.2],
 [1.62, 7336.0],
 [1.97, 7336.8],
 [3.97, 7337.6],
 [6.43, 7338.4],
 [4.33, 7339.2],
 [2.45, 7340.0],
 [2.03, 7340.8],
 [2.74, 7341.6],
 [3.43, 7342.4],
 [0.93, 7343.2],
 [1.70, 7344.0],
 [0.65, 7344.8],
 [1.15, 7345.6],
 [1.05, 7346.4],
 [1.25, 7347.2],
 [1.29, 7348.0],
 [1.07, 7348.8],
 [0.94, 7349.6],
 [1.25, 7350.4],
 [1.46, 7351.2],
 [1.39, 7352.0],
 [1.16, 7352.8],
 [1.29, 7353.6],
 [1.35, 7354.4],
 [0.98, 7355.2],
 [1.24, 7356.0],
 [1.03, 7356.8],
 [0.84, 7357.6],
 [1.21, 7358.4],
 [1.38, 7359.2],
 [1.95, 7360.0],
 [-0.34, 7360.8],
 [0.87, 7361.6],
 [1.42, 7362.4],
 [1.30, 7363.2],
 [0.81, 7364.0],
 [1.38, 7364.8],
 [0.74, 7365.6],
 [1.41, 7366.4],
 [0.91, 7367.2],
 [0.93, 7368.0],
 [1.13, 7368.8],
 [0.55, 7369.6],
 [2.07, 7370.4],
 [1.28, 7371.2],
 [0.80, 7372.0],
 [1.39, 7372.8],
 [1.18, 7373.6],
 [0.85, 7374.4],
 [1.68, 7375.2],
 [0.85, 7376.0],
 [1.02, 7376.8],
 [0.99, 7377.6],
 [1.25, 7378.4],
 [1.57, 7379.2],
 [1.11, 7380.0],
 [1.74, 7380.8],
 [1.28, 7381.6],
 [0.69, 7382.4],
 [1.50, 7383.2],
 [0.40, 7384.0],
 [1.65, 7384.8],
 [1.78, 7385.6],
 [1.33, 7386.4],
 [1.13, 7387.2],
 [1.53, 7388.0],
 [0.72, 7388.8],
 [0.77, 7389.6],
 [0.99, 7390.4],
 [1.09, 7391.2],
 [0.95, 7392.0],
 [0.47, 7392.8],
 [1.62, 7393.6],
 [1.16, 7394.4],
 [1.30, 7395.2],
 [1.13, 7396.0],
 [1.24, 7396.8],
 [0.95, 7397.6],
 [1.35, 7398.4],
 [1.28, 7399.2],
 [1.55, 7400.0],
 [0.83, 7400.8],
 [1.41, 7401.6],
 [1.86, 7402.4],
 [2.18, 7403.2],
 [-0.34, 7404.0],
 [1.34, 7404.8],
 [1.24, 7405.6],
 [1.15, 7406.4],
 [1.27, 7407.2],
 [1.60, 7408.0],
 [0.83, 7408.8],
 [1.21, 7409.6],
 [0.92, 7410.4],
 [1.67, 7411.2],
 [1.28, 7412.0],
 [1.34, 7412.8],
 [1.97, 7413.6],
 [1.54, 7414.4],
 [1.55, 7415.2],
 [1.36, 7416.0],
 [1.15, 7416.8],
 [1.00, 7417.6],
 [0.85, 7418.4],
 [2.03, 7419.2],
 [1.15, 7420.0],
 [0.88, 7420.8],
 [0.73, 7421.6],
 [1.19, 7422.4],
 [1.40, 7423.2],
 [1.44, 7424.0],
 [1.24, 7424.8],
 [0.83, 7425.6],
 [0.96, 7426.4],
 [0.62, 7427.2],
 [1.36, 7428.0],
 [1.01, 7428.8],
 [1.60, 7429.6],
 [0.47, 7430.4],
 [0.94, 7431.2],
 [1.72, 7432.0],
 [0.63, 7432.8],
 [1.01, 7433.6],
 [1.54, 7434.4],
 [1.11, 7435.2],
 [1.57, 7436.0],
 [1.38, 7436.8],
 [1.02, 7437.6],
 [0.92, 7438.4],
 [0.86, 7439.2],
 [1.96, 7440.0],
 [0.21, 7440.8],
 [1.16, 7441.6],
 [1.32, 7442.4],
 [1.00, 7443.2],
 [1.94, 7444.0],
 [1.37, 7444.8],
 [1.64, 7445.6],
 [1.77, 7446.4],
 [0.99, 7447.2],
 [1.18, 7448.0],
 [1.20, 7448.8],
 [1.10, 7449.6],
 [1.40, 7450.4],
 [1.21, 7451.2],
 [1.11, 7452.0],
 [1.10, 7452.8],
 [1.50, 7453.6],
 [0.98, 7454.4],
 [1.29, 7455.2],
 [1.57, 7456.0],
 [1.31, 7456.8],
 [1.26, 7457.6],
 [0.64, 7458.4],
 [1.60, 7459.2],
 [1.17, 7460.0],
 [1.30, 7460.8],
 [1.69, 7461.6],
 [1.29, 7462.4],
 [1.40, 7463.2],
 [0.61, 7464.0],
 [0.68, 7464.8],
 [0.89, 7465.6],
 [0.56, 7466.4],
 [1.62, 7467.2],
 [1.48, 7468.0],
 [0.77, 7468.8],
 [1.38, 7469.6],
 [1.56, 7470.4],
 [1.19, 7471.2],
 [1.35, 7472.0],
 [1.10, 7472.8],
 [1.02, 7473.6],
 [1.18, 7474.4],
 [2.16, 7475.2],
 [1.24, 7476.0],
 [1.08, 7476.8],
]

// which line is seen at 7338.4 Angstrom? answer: [N II]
